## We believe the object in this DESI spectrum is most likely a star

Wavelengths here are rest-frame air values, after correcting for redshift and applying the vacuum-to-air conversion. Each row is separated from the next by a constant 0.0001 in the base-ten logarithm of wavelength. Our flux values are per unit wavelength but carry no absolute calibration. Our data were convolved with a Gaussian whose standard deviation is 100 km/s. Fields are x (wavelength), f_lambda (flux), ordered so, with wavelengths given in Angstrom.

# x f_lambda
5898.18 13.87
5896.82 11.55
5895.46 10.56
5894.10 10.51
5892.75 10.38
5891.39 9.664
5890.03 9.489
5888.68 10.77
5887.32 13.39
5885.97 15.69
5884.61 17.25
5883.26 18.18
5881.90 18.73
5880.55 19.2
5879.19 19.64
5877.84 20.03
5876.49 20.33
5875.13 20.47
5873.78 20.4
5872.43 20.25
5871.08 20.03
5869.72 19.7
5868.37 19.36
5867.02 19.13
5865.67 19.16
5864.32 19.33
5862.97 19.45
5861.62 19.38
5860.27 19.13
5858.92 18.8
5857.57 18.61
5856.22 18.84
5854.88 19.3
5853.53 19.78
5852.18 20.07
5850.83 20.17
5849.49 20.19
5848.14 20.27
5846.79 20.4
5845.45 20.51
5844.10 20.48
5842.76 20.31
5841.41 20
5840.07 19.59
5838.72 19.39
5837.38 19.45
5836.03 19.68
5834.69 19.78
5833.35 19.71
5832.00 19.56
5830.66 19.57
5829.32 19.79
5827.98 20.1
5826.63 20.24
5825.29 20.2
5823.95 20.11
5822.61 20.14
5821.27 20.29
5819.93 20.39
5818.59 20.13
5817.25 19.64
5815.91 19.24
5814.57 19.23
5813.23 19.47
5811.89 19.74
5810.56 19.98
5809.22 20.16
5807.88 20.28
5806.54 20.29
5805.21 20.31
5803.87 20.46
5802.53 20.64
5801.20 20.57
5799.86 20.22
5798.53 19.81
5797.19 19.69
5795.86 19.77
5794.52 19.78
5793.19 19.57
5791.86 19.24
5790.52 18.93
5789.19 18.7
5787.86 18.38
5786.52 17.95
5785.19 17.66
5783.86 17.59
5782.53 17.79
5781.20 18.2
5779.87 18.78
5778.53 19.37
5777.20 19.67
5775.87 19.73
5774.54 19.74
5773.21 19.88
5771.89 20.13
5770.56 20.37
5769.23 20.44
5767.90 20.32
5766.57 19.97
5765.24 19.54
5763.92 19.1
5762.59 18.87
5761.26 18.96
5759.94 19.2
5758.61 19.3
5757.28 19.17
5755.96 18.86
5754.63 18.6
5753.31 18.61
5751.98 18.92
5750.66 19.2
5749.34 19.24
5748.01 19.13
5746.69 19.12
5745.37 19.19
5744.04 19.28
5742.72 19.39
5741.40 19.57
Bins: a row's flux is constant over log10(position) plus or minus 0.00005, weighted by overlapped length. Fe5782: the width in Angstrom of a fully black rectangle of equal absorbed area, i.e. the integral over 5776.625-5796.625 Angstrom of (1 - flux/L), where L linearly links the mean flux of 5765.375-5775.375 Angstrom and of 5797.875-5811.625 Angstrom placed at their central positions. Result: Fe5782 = 1.4 Angstrom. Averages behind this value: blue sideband 20.1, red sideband 20.3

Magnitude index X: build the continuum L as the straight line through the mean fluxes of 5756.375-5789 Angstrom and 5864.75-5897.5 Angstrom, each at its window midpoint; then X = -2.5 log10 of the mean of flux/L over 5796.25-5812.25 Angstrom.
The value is -0.10 mag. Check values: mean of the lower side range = 19.2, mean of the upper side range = 16.4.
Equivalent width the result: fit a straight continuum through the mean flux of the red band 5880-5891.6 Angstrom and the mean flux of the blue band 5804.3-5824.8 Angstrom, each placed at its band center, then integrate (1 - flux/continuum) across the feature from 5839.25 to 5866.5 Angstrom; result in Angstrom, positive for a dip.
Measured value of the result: -3.9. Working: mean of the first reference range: 20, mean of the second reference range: 14.9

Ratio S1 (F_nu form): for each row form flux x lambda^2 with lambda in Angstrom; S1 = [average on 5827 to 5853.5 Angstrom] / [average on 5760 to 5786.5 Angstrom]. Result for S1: 1.1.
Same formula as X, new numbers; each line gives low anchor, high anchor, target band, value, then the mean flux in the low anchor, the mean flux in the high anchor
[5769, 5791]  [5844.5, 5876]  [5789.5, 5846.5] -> -0.03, 19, 19.7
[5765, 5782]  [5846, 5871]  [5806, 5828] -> -0.02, 19.7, 19.5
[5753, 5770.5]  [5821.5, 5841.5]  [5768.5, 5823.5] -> 0.00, 19.4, 19.8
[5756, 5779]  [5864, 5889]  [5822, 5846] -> -0.05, 19.6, 18.6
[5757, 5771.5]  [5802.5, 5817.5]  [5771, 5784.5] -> 0.03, 19.6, 19.9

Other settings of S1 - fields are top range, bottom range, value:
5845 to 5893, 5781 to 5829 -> 0.95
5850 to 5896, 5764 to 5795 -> 0.94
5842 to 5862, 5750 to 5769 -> 1.06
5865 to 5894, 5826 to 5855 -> 0.87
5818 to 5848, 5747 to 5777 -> 1.05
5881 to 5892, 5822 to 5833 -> 0.73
